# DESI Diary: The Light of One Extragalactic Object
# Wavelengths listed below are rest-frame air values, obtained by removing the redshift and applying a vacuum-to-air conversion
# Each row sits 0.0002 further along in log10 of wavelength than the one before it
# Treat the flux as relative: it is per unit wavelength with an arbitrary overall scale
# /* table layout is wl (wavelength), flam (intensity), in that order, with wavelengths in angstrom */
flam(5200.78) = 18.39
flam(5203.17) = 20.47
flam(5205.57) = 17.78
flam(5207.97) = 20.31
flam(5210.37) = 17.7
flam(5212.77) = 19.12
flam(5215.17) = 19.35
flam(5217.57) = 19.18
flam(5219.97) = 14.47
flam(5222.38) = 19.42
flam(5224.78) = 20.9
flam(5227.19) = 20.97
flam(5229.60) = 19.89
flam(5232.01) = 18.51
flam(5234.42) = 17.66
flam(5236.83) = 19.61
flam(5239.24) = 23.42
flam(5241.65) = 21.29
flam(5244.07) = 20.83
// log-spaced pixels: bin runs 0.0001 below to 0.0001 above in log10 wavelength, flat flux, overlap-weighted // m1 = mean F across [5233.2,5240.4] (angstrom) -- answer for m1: 20.2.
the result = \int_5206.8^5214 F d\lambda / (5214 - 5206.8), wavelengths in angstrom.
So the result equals 19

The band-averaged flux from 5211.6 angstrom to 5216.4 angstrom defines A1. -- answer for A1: 19.2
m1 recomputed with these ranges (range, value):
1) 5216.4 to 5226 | 18.5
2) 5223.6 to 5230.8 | 20.6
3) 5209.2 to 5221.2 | 18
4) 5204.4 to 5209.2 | 19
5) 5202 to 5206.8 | 19.1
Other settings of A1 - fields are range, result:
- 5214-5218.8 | 19.3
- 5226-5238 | 19.3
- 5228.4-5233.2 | 19.2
